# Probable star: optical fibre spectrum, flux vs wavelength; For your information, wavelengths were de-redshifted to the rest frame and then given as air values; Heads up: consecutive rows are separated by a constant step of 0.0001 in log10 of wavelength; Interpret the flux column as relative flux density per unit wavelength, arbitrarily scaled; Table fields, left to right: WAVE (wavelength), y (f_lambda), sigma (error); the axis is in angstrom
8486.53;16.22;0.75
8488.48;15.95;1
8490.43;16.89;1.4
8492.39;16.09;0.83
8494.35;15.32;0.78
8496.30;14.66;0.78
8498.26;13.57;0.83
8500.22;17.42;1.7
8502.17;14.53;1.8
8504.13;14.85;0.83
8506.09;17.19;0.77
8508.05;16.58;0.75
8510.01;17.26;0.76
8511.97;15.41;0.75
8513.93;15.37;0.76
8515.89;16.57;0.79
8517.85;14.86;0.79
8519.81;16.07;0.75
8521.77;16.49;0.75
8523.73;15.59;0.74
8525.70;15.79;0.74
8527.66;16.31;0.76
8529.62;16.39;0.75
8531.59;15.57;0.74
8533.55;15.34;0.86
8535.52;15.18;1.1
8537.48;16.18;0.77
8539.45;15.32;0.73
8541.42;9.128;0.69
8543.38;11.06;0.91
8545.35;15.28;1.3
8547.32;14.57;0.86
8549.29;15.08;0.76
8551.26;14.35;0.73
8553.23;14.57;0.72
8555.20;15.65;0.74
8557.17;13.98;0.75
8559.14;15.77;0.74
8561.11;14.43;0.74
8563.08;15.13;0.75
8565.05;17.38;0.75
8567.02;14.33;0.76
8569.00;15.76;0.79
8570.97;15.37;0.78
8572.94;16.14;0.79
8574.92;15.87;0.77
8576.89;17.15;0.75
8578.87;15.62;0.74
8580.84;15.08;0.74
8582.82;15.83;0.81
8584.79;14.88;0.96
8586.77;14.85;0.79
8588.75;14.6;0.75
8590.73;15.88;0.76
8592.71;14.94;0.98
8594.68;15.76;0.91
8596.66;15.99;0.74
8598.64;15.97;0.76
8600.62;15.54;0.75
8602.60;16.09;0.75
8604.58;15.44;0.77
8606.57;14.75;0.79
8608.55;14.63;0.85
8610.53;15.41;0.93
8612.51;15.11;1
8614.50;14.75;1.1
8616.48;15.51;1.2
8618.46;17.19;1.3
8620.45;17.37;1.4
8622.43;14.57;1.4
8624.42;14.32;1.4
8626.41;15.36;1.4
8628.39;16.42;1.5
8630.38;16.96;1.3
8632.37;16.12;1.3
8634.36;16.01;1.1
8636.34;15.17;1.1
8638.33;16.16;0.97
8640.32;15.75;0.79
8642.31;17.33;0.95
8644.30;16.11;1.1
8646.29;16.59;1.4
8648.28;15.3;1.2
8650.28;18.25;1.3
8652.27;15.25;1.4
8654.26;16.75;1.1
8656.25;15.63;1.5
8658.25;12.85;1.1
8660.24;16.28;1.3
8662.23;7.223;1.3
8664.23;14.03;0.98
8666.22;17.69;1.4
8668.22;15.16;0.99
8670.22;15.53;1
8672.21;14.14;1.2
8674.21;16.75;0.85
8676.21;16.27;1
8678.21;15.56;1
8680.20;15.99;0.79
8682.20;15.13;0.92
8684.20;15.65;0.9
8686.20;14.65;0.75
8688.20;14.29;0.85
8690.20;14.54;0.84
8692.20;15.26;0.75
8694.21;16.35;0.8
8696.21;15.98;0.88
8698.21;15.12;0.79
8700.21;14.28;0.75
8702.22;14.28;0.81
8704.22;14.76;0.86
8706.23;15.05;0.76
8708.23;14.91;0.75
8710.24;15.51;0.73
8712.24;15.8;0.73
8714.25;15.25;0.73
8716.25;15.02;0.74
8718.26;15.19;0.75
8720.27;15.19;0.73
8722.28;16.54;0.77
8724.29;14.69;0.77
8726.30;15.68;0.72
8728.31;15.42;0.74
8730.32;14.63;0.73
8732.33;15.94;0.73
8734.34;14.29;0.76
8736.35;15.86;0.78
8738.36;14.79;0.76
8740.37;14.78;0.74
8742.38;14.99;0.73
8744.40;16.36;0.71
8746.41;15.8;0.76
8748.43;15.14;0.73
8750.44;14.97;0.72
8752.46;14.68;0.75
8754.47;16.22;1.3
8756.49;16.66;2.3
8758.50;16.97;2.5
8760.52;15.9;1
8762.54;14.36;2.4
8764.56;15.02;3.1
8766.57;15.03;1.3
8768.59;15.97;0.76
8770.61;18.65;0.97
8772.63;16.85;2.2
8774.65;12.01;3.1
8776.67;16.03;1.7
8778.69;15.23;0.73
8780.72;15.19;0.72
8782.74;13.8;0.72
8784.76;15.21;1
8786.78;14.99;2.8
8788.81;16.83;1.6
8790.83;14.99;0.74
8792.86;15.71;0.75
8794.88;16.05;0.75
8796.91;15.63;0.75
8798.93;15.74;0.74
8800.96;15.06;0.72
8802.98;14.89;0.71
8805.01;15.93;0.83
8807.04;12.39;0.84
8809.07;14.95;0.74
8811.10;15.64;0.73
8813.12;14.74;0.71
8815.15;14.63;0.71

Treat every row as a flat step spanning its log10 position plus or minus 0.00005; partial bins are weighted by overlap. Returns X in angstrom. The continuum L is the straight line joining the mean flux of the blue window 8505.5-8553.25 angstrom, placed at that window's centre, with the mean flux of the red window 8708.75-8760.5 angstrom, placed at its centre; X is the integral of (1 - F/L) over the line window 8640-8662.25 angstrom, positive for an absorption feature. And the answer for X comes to -0.35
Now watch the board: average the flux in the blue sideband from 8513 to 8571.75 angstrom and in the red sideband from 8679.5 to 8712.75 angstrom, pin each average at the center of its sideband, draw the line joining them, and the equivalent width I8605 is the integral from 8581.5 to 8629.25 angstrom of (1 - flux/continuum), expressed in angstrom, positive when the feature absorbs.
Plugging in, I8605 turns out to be -1.1 angstrom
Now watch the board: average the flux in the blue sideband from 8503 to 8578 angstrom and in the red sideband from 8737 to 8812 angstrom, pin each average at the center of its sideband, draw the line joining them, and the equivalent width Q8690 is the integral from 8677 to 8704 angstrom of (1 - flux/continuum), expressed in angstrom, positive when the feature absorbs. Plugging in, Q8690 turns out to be 0.4 angstrom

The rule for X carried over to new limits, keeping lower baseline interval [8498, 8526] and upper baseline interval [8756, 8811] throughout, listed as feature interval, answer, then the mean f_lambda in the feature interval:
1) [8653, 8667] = 1.2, 14.3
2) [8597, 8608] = 0.1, 15.5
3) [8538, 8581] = 2.5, 14.9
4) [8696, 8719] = 0.7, 15.1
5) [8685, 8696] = 0.3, 15.1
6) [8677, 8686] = 0.0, 15.5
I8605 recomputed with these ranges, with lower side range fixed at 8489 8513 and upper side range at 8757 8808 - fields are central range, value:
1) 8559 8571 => 0.2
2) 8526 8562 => 2.4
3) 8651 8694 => 1.5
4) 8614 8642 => -0.5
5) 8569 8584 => -0.1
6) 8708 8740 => 0.4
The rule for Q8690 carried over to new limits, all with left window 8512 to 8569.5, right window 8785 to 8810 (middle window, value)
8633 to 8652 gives -1.38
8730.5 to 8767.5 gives -0.45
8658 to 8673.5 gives 0.97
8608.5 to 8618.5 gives -0.14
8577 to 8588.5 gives -0.18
